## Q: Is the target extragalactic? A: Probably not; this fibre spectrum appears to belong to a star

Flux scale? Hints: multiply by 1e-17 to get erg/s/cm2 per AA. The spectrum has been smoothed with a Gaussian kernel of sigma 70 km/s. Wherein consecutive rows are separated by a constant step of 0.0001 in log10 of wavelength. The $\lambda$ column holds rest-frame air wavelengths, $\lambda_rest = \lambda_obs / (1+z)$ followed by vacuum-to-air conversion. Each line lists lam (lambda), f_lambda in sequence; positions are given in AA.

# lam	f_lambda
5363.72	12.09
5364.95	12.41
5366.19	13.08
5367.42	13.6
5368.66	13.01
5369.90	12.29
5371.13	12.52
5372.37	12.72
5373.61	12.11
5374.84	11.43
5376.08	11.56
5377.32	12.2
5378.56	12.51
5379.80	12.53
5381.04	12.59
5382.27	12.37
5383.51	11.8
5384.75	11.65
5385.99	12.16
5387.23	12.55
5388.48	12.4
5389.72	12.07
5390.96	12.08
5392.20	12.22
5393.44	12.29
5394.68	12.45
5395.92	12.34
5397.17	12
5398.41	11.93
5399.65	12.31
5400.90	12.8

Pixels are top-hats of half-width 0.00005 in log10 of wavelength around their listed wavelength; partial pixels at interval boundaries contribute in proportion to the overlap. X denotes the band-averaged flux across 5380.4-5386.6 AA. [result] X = 12.1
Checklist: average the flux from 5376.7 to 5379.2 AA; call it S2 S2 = 12.3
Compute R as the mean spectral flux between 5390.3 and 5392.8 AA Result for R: 12.2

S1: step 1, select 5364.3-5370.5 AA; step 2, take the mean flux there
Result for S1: 12.9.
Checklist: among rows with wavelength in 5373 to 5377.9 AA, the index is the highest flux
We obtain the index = 12.2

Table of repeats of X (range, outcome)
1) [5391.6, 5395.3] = 12.3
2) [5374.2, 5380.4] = 12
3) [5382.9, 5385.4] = 11.7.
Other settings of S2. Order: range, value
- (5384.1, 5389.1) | 12.2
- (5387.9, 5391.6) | 12.2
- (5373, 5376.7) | 11.7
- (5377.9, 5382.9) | 12.5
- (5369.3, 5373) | 12.5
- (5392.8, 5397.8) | 12.3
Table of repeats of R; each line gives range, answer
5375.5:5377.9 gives 11.9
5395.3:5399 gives 12.1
